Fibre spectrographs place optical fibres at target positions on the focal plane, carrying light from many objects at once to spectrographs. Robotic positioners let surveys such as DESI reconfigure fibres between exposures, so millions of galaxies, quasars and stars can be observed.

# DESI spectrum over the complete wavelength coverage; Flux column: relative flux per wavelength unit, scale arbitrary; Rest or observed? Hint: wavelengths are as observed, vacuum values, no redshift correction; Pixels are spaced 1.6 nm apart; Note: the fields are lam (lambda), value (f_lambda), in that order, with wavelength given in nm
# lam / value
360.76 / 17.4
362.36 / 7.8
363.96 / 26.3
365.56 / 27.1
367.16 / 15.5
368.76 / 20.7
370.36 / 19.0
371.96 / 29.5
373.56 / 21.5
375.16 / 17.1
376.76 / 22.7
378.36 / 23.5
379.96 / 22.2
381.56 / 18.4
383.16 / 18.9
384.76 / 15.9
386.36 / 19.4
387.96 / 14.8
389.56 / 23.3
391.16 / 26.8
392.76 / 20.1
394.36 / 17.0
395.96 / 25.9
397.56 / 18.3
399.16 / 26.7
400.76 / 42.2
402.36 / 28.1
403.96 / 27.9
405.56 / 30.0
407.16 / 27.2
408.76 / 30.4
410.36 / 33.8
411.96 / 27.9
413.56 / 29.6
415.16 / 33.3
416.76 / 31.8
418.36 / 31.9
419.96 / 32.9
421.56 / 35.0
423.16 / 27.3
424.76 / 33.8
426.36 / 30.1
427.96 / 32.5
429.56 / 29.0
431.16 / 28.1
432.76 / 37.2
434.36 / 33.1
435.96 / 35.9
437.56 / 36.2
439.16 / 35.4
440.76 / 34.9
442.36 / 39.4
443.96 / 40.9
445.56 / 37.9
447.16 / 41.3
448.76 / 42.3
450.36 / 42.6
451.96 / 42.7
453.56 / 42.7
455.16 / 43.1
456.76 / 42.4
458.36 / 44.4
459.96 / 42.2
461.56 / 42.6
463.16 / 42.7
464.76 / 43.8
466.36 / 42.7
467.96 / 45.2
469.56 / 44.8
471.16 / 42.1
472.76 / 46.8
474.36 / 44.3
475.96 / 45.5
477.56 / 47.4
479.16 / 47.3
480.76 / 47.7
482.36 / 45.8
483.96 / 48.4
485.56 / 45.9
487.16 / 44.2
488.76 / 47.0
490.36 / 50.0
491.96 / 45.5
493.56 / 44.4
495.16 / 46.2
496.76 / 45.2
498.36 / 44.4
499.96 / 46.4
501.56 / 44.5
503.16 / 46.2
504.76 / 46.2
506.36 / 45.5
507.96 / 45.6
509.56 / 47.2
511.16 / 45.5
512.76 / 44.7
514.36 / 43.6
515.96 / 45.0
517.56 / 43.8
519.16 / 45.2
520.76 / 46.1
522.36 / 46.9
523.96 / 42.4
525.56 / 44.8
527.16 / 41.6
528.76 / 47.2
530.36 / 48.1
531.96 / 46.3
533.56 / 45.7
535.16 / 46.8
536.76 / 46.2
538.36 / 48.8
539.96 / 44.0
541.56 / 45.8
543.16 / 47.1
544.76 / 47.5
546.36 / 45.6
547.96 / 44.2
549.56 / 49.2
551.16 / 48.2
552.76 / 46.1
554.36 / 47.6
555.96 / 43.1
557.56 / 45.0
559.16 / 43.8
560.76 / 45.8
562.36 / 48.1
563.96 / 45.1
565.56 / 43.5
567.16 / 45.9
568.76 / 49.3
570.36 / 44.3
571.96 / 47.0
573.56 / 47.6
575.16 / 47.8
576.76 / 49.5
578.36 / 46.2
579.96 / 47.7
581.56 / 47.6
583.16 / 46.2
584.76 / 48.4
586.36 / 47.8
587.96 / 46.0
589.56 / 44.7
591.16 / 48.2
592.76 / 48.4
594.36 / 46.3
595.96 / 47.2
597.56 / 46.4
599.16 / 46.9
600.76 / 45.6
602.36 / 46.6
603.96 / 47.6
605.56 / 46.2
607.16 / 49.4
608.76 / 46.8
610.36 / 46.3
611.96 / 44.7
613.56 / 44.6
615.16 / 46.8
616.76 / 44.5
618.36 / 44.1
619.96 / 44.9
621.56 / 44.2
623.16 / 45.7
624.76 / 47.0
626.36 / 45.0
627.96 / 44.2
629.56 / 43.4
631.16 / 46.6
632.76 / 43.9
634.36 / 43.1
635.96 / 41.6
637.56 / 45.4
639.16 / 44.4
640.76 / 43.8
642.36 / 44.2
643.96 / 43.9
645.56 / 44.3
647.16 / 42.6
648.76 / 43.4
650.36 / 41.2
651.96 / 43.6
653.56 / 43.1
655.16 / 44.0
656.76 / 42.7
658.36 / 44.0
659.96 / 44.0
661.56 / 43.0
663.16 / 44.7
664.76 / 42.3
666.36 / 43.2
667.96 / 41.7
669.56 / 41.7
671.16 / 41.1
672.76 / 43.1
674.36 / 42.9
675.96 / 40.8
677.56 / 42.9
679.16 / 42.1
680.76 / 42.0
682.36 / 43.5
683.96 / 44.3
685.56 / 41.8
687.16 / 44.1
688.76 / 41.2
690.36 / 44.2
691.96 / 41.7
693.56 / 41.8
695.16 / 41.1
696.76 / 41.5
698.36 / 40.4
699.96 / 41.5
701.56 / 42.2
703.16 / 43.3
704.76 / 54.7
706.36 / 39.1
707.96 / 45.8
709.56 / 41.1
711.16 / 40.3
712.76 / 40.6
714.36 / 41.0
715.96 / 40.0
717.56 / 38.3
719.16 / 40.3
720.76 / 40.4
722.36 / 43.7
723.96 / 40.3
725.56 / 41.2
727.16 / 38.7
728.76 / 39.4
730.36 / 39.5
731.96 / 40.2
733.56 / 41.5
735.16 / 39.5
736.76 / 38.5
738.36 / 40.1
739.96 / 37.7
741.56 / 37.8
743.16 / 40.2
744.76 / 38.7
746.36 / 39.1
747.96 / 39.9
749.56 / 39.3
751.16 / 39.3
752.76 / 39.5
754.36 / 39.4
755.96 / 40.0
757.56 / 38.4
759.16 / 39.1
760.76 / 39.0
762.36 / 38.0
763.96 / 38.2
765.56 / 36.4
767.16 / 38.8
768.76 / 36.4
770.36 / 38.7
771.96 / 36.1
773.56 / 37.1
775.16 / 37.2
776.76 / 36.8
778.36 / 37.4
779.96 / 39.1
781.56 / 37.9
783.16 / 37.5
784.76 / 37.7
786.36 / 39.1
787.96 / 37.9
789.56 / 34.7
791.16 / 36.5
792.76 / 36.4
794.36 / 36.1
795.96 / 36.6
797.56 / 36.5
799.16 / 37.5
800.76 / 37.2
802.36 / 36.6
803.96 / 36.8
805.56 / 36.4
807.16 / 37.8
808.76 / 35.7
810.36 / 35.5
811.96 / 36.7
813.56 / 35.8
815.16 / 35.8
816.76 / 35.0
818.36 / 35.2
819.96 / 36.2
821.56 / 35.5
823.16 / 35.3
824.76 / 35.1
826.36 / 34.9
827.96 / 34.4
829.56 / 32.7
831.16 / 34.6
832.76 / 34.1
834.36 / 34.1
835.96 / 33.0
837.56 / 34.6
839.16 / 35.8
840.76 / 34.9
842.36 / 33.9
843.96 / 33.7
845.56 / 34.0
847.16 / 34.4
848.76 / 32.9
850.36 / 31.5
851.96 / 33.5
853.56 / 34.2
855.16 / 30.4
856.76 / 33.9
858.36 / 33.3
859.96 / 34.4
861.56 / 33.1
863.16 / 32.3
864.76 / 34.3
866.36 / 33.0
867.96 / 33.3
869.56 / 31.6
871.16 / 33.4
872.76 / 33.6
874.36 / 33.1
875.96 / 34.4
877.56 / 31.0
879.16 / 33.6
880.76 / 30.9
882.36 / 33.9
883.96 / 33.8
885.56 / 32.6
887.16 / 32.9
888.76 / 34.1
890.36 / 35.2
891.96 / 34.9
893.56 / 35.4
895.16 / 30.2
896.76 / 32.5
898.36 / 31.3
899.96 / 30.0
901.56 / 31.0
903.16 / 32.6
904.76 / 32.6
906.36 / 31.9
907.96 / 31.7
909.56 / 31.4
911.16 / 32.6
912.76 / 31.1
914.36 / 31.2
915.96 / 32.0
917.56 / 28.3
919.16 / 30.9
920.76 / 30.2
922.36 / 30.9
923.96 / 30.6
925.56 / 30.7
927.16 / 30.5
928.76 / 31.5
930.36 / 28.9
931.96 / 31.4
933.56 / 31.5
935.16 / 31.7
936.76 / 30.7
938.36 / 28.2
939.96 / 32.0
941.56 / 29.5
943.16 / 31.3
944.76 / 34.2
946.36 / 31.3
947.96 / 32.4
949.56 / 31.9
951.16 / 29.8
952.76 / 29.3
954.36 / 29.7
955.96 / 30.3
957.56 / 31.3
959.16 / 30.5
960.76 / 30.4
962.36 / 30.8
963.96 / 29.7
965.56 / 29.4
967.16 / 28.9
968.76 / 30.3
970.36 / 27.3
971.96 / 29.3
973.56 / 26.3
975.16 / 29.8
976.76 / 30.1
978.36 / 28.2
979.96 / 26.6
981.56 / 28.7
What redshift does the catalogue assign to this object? 0.074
